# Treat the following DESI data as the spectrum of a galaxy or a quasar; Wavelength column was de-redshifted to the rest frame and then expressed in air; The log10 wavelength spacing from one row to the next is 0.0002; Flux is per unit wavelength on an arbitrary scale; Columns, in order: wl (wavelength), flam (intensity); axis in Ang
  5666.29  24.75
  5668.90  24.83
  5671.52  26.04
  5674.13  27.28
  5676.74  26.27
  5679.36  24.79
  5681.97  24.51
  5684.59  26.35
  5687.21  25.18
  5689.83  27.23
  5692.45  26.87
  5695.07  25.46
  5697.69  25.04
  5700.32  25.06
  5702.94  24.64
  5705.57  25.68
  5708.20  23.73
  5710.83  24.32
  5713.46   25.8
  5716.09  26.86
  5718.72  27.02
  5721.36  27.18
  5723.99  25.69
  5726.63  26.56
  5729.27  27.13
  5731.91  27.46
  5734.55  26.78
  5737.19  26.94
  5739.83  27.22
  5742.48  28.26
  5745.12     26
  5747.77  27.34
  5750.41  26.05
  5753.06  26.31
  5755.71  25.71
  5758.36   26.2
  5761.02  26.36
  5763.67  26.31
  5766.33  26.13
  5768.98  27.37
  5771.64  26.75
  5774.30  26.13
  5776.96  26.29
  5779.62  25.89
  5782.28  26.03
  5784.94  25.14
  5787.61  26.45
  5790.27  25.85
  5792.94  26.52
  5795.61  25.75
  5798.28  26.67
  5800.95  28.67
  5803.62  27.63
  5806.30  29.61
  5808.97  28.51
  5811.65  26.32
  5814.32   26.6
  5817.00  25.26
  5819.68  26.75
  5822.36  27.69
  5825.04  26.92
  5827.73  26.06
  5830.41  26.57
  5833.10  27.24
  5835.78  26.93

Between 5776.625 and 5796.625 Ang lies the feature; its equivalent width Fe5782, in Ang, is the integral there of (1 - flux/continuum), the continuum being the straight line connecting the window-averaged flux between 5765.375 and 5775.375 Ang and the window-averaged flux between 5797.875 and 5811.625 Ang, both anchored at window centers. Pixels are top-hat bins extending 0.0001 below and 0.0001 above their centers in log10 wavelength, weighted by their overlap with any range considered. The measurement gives 1.0 Ang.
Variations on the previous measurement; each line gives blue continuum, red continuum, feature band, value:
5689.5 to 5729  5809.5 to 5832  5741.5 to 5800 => -0.2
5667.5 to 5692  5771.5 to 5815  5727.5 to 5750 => -0.6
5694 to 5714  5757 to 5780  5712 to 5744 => -1.8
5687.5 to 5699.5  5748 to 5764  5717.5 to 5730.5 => -0.3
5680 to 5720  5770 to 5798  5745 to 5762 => -0.3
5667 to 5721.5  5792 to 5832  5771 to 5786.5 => 0.4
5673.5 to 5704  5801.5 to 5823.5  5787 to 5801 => 0.3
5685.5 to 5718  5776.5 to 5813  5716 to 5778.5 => -1.2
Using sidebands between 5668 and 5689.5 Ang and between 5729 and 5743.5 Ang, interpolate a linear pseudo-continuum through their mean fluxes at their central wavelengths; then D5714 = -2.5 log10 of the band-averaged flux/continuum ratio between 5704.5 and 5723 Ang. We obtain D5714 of 0.04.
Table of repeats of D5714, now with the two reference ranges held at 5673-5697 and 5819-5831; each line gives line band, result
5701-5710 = 0.060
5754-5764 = 0.012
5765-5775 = -0.006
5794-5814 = -0.034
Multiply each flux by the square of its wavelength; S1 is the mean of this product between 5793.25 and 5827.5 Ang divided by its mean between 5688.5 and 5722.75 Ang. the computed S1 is 1.09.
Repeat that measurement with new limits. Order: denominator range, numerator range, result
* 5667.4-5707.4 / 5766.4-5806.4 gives 1.07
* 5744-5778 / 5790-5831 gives 1.04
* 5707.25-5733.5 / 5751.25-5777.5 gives 1.02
